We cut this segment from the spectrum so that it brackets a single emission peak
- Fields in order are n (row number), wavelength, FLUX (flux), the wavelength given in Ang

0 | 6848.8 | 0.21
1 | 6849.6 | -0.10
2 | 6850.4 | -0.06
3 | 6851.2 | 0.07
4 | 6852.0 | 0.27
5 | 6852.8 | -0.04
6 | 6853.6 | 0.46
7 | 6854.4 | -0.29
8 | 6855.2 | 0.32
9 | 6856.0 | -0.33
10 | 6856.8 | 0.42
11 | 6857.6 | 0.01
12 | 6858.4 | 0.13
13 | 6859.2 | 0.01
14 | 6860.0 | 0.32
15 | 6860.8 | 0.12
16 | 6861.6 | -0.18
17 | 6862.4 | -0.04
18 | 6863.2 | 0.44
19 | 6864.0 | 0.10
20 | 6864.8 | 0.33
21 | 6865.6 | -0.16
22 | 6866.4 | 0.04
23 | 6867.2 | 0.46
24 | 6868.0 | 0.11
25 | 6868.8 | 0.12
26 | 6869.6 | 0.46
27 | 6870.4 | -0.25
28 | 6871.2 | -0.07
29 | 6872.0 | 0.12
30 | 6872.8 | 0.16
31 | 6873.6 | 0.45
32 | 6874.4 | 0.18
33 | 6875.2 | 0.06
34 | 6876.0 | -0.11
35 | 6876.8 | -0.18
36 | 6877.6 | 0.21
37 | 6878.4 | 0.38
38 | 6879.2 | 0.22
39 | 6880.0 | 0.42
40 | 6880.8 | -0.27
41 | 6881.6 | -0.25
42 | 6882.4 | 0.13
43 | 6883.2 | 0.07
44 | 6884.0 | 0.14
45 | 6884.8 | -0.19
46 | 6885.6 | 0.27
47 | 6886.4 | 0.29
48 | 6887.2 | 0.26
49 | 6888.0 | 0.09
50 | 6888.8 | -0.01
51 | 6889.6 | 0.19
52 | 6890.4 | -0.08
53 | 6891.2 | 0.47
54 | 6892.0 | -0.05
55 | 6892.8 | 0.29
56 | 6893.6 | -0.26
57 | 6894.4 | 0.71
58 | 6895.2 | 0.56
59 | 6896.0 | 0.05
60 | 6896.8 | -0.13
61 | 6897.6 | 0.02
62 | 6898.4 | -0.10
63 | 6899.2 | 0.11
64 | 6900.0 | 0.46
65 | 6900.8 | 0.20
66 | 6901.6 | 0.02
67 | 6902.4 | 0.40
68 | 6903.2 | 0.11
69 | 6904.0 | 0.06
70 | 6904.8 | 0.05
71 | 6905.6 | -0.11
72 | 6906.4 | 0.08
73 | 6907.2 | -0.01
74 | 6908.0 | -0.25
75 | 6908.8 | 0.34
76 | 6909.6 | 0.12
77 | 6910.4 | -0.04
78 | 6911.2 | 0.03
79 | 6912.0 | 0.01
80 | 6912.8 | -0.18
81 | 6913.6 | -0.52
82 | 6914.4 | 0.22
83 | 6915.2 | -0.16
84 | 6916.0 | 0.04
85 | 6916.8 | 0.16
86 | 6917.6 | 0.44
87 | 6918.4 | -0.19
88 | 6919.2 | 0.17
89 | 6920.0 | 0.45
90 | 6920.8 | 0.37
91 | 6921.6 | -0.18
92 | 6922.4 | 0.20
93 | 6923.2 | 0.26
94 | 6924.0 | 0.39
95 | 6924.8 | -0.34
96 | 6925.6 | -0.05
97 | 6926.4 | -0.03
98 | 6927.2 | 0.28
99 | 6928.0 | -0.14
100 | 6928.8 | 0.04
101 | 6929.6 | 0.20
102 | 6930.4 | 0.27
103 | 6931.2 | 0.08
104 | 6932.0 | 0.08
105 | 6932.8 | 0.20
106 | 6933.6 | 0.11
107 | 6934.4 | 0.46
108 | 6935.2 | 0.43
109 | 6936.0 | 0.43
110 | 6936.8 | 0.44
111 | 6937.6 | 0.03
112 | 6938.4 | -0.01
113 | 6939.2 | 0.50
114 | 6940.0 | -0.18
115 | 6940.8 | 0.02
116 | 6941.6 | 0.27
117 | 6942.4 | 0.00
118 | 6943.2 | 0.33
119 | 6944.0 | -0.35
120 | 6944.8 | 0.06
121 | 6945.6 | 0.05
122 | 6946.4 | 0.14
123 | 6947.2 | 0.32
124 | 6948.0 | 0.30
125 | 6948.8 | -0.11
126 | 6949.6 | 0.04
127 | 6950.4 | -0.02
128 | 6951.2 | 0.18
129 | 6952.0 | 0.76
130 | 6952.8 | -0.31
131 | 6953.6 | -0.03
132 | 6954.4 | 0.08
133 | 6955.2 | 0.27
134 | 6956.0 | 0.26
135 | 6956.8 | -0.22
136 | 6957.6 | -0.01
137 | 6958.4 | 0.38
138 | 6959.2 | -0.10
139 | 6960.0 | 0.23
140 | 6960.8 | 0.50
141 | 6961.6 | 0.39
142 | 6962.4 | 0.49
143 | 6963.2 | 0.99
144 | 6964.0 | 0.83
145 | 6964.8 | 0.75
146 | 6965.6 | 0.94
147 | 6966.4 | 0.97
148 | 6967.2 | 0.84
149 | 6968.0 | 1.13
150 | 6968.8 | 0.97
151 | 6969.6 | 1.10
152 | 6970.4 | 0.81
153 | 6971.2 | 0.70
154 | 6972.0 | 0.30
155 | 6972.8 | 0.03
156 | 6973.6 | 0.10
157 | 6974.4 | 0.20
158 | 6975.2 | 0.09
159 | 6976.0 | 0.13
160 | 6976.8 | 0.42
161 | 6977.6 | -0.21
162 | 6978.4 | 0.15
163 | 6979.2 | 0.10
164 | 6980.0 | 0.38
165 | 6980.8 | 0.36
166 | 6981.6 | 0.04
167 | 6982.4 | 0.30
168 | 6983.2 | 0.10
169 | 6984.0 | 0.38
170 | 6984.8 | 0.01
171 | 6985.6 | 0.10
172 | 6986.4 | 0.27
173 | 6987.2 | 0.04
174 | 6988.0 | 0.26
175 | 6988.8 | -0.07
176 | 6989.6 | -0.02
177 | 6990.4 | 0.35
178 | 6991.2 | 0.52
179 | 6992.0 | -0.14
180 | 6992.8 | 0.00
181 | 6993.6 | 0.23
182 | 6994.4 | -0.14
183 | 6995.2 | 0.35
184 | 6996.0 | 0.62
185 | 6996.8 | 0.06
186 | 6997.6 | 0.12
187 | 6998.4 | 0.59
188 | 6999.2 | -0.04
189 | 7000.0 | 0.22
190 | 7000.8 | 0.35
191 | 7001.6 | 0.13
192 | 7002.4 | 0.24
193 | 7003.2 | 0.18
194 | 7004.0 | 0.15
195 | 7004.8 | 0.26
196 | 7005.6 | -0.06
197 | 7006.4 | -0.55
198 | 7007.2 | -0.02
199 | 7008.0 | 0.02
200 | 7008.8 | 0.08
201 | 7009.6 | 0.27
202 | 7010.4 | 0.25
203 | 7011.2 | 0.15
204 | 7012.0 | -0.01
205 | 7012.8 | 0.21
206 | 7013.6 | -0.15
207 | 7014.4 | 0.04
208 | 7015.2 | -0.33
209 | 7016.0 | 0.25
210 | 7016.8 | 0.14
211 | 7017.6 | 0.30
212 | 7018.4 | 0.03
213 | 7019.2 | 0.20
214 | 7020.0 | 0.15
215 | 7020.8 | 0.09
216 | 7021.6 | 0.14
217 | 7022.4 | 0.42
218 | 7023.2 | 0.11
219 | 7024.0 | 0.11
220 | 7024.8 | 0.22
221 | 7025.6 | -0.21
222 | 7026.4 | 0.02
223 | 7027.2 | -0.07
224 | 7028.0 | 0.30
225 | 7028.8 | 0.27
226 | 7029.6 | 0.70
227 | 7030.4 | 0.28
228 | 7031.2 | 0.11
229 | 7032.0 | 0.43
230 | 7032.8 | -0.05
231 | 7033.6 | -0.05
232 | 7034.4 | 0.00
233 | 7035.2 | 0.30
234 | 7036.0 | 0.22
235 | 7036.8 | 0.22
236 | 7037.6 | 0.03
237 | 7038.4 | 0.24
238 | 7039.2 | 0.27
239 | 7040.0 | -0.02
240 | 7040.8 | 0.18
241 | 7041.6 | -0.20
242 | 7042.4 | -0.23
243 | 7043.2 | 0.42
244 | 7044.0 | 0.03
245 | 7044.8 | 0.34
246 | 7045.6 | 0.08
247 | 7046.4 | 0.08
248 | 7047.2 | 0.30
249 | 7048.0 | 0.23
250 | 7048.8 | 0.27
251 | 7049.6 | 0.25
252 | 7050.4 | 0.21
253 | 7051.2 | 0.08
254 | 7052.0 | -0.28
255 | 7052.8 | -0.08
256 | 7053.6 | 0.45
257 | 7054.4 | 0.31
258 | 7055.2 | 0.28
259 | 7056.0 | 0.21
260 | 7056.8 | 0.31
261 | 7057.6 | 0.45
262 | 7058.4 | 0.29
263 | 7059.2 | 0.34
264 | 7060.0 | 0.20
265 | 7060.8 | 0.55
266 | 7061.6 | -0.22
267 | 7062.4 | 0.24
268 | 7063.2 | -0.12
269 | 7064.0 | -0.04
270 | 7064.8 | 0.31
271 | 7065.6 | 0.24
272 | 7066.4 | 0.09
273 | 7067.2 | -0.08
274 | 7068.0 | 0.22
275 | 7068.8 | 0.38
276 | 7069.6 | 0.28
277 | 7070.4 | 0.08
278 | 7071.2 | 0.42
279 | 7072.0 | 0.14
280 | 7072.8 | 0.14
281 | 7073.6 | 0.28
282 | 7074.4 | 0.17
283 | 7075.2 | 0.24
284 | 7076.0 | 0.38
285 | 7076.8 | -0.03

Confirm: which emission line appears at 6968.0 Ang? [O II]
